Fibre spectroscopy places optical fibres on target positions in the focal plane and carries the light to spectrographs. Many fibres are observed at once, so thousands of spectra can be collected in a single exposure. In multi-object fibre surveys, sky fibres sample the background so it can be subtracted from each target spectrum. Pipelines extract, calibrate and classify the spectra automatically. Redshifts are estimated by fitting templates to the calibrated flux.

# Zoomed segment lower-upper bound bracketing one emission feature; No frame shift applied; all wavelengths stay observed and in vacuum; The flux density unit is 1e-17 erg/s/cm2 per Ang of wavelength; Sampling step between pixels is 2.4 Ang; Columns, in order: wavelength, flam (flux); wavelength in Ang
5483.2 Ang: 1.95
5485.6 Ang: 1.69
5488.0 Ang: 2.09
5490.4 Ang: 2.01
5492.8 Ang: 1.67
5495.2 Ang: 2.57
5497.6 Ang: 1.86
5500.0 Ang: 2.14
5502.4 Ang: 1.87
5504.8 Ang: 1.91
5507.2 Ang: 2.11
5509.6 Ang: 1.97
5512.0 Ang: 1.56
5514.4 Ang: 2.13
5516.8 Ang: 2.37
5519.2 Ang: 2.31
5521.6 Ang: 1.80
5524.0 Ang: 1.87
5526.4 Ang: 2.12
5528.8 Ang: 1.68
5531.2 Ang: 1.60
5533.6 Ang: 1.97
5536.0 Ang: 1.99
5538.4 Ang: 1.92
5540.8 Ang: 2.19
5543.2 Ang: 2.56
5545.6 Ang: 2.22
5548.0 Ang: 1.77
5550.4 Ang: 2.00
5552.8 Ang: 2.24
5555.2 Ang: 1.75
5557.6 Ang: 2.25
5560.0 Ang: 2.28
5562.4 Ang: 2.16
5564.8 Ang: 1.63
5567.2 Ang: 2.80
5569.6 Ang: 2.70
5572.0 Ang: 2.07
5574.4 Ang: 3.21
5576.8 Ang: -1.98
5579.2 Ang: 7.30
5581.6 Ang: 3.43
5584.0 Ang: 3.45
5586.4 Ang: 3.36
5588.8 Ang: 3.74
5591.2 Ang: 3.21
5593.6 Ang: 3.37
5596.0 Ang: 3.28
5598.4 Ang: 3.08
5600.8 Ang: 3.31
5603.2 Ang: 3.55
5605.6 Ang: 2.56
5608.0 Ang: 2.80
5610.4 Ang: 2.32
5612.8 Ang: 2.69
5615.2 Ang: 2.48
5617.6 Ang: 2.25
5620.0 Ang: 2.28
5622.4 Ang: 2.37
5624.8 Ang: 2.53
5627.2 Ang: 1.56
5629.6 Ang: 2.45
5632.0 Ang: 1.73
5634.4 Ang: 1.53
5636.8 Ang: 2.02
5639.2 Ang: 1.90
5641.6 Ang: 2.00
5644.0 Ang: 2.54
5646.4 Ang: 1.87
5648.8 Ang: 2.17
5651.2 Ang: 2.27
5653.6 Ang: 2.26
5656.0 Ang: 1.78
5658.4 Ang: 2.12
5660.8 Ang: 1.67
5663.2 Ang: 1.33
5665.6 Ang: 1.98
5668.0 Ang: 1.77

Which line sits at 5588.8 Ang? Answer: Mg II 2798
